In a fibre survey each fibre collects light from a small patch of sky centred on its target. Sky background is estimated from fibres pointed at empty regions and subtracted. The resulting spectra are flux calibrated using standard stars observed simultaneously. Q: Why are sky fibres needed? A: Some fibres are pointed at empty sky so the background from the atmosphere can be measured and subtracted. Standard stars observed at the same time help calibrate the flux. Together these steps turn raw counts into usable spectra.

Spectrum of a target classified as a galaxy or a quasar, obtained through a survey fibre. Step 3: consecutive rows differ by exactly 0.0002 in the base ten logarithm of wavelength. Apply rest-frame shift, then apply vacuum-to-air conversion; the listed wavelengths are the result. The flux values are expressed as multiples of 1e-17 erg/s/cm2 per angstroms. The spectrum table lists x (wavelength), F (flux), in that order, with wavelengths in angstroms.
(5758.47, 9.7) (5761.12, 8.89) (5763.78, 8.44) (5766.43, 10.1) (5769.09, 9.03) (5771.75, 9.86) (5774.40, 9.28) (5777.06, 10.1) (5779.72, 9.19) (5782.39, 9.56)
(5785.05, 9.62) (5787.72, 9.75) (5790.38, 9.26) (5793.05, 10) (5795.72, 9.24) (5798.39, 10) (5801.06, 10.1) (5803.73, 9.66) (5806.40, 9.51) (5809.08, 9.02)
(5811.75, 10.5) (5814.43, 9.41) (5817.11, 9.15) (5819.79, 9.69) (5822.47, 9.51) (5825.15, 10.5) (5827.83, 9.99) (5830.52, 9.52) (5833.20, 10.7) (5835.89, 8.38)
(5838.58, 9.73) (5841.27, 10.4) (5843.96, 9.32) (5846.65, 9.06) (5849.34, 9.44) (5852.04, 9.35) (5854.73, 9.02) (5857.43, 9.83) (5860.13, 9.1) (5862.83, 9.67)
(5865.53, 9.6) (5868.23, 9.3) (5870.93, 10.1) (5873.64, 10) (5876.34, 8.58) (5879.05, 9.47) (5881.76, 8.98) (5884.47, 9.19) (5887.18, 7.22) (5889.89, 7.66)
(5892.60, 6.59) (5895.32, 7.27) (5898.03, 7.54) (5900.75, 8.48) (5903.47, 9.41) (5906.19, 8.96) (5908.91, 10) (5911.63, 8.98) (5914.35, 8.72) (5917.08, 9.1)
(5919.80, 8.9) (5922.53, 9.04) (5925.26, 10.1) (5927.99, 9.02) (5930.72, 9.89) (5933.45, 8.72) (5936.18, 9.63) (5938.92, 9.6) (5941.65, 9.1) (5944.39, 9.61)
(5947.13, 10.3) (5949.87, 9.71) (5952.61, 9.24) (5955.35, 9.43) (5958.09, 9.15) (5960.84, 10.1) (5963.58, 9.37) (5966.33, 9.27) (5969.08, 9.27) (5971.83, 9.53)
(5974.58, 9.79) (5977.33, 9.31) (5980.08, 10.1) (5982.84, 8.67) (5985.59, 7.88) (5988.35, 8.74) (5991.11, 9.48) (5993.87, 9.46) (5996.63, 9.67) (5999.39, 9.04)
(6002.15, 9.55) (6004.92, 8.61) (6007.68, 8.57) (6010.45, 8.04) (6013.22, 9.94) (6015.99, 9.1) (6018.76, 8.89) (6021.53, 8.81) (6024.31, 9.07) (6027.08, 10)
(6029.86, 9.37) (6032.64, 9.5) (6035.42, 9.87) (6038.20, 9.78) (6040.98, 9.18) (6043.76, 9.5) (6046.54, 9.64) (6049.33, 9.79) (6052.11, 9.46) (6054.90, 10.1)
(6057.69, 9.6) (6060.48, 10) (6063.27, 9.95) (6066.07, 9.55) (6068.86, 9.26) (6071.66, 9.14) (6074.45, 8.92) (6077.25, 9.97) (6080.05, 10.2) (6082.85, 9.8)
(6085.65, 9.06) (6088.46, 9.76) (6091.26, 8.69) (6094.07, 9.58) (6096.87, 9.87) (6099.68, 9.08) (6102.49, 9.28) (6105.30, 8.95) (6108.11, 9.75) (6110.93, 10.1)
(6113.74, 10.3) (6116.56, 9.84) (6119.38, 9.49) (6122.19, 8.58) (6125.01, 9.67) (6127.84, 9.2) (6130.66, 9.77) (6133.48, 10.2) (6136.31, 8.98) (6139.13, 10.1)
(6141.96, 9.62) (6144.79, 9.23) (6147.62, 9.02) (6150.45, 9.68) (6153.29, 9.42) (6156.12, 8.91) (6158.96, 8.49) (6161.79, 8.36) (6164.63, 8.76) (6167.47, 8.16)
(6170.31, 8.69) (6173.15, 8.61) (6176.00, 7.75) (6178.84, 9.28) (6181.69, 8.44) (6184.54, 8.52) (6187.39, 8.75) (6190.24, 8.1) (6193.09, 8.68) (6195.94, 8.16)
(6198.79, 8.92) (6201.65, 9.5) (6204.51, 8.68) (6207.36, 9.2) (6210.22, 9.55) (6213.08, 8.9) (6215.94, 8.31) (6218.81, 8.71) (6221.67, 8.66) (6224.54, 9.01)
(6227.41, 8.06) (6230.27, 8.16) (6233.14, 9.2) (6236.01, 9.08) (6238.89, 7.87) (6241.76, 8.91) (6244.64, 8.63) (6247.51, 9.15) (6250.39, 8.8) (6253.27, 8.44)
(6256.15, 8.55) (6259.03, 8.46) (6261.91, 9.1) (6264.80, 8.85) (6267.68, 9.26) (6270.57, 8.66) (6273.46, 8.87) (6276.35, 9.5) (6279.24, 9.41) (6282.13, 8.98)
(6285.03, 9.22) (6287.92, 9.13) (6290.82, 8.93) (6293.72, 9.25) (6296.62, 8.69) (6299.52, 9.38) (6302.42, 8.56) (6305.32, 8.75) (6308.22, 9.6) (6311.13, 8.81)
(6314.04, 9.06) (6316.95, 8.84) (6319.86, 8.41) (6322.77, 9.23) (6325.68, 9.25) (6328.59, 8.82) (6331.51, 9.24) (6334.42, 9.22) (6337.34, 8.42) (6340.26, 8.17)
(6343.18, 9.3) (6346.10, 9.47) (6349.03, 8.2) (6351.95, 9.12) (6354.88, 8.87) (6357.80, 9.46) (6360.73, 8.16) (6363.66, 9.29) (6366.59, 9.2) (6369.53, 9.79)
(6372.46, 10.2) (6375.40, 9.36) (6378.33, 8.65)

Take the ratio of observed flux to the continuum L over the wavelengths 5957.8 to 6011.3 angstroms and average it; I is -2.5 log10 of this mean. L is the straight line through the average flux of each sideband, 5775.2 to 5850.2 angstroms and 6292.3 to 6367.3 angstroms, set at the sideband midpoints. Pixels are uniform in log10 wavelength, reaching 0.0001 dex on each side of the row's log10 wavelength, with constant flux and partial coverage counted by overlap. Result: 0.03 mag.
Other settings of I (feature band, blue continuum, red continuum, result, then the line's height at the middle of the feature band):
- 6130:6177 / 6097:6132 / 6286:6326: 0.043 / 9.41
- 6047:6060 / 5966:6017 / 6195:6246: -0.081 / 9.05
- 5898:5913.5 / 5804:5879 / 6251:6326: 0.056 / 9.48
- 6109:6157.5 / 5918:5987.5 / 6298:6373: -0.038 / 9.21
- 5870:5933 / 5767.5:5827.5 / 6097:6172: 0.084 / 9.54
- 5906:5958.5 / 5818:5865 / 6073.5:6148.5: 0.023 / 9.57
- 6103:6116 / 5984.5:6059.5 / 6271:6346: -0.062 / 9.21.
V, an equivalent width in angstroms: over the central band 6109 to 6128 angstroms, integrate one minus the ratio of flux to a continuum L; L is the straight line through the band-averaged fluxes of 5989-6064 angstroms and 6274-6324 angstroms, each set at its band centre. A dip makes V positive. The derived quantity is -0.7 angstroms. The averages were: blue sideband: 9.4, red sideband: 9.04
